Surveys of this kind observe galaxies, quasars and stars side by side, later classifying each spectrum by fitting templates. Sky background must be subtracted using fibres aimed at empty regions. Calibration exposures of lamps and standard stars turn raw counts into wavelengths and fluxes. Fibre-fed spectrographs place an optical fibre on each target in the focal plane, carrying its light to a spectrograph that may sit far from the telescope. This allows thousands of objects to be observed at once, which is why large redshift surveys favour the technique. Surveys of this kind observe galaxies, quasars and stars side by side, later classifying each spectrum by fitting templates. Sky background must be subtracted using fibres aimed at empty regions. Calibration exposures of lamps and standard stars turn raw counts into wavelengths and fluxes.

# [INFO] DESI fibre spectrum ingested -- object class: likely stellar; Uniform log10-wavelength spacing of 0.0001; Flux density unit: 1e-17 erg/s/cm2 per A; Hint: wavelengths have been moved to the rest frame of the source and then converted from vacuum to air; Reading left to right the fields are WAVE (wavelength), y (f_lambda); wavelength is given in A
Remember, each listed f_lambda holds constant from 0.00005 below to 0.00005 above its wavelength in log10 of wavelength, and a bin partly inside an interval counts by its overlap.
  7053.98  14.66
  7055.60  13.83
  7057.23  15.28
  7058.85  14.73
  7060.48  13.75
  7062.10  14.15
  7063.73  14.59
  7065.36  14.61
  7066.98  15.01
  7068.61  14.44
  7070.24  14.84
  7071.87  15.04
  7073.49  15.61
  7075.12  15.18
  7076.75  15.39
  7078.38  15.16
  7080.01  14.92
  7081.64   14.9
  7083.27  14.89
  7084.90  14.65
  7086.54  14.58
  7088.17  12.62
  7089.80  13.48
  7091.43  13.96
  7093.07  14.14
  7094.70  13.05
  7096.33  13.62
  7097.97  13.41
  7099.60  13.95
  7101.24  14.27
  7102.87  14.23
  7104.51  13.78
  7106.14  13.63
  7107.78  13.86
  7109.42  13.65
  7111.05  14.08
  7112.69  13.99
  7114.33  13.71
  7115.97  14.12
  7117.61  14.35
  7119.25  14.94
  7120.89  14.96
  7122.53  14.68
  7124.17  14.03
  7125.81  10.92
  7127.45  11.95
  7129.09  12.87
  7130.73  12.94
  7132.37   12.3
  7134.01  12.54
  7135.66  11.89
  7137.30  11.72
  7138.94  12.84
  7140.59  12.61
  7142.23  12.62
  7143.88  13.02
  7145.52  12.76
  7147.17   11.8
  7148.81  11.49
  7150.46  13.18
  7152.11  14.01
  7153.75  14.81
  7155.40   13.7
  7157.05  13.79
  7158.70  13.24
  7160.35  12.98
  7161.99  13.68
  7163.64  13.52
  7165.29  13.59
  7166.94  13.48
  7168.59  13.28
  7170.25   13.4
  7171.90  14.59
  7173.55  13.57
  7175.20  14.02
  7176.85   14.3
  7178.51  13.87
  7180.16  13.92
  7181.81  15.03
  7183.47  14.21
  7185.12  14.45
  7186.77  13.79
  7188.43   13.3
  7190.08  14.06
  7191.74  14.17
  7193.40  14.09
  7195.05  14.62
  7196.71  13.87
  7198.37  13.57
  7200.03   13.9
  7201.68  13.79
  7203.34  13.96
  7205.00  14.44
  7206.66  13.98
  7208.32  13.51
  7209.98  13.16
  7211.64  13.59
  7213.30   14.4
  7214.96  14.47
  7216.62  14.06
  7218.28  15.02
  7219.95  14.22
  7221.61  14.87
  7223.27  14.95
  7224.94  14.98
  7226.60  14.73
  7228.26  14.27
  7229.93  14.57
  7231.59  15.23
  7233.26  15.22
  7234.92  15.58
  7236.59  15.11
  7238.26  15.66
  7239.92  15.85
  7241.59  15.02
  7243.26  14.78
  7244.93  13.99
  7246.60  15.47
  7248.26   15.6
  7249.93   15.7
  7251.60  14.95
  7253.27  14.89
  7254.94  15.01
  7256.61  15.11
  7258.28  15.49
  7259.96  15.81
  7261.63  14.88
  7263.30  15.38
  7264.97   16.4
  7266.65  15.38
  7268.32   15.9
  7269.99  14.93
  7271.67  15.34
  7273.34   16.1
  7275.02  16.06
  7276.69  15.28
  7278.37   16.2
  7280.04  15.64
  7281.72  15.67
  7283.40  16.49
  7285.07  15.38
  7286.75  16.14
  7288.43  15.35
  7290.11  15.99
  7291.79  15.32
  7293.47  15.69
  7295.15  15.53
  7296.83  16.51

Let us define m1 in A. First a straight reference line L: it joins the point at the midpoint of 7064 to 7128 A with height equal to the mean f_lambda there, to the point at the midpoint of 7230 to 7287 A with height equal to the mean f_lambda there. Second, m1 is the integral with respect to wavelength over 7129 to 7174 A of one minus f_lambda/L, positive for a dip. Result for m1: 4.7 A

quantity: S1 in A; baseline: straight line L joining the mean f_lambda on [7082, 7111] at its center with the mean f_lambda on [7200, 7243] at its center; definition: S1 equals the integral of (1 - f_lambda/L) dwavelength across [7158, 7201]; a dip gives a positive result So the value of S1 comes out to 1.4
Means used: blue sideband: 13.9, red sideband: 14.6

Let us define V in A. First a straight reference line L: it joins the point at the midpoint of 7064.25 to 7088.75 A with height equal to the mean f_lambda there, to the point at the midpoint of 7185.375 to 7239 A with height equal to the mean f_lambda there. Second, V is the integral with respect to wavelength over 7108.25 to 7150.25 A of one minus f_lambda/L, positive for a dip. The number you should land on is 4.5 A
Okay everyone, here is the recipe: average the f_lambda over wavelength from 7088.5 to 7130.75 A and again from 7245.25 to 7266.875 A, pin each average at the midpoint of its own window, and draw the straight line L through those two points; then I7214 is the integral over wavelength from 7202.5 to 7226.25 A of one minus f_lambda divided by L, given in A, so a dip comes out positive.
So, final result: 1.0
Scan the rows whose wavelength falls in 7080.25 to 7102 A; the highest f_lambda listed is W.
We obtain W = 14.9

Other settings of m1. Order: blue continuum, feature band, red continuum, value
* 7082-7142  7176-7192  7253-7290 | 0.4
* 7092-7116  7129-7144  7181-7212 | 1.5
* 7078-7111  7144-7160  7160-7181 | 0.7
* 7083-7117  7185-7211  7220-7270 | 1.5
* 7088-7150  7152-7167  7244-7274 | 0.2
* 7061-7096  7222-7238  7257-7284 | 0.5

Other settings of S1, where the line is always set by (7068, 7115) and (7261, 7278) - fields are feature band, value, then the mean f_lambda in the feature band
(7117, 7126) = 0.18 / 14.2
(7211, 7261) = 1.24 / 15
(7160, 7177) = 1.33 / 13.7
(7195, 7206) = 0.80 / 14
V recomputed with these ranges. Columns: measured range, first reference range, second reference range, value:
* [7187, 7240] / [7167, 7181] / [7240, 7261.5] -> 0.52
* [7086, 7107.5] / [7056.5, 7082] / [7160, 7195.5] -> 1.29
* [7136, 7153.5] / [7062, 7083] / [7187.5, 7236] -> 2.33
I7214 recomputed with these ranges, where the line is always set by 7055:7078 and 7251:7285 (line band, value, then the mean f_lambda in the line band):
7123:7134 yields 1.8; 12.6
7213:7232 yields 0.9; 14.6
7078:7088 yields 0.1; 14.7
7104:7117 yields 0.9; 13.9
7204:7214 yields 1.0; 13.8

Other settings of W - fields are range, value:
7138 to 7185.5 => 15.03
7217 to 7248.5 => 15.85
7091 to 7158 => 14.96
